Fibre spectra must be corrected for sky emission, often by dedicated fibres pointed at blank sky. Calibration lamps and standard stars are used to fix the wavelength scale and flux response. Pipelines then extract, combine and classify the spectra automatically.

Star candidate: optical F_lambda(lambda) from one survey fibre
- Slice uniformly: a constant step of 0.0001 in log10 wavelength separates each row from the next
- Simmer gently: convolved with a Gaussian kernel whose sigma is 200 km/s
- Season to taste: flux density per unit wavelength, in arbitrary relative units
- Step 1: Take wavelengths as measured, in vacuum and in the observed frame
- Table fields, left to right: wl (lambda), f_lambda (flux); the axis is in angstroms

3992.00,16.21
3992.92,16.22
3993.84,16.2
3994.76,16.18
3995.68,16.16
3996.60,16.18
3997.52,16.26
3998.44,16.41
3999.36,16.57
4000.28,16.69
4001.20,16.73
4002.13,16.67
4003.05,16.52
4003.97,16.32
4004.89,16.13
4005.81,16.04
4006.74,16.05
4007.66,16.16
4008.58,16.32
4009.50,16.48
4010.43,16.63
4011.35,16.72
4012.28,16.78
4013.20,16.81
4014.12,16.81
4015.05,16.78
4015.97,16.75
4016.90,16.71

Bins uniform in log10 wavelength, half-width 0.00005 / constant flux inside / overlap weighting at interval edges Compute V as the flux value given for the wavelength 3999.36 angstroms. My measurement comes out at 16.57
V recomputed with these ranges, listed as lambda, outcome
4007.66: 16.16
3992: 16.21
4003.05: 16.52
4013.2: 16.81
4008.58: 16.32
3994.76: 16.18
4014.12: 16.81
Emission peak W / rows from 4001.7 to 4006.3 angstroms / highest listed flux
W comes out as 16.67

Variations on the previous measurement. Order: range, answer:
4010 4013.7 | 16.81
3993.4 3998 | 16.26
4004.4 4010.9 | 16.63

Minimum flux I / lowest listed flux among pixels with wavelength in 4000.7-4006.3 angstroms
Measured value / 16.04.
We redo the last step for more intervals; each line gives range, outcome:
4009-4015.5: 16.48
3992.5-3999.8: 16.16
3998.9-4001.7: 16.57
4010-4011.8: 16.63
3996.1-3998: 16.18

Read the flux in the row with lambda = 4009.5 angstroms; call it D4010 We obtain 16.48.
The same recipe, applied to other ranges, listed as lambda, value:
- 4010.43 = 16.63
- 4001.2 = 16.73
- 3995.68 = 16.16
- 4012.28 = 16.78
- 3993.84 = 16.2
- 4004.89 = 16.13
